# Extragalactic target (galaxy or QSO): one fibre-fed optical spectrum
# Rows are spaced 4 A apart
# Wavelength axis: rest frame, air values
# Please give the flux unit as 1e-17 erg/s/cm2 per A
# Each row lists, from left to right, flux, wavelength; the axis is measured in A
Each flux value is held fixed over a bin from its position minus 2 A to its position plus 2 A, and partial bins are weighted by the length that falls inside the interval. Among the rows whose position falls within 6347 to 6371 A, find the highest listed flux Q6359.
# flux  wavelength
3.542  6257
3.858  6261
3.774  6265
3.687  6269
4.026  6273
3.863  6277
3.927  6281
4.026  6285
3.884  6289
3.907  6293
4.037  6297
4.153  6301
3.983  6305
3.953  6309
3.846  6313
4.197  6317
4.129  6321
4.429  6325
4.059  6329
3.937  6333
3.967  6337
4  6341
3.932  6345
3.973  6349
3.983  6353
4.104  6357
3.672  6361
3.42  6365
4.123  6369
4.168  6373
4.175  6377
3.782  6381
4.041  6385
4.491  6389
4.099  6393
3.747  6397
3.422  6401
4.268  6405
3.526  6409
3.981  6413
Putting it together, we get 4.123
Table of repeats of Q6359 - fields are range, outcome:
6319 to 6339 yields 4.429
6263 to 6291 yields 4.026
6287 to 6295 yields 3.907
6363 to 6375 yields 4.168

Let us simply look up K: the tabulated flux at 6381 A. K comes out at 3.782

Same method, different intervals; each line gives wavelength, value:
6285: 4.026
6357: 4.104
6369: 4.123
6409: 3.526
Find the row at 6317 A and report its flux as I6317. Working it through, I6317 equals 4.197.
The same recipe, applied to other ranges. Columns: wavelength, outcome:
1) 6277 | 3.863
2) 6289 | 3.884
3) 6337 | 3.967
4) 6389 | 4.491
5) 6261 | 3.858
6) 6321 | 4.129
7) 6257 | 3.542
